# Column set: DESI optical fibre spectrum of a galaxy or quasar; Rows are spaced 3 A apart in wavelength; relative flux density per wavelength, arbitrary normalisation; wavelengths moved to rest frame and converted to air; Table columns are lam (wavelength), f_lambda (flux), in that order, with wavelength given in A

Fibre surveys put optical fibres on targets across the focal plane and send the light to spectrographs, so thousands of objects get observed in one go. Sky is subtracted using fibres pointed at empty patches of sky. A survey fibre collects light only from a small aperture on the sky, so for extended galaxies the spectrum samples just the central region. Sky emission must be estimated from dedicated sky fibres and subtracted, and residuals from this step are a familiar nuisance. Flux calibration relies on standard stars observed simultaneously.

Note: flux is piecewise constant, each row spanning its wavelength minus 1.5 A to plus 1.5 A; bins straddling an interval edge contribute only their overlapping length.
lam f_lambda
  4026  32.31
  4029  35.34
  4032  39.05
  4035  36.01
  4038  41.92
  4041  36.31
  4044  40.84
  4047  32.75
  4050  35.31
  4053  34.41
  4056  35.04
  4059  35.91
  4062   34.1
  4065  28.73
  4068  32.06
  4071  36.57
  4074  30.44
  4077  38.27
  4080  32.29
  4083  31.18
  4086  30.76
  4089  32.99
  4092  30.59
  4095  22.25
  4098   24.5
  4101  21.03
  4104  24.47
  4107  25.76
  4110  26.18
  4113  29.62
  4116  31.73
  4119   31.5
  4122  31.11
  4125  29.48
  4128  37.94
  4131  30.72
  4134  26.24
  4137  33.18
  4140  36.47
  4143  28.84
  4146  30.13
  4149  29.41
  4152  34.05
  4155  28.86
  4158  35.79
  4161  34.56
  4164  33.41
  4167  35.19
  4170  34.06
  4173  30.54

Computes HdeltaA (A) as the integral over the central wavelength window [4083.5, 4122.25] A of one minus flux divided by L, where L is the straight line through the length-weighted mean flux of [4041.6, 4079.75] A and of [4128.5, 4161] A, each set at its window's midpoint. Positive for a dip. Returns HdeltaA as 6.13 A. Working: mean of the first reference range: 34.5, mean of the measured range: 27.9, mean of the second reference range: 31.7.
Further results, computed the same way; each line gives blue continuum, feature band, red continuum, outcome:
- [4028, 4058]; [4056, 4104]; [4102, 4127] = 2.92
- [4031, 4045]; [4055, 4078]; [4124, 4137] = 1.70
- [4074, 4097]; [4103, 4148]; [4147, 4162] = 2.17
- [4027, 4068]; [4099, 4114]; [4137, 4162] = 3.76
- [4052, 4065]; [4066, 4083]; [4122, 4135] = -0.01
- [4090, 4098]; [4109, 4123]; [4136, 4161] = -0.64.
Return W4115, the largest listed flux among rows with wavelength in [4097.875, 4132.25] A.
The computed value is 37.94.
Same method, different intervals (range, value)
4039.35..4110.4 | 40.84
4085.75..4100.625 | 32.99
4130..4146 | 36.47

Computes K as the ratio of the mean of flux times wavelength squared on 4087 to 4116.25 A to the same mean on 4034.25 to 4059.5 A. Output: 0.75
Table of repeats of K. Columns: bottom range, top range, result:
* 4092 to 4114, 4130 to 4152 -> 1.25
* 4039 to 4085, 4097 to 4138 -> 0.86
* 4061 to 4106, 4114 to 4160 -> 1.09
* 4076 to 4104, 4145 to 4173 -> 1.17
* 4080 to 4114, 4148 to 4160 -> 1.21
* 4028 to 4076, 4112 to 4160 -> 0.93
